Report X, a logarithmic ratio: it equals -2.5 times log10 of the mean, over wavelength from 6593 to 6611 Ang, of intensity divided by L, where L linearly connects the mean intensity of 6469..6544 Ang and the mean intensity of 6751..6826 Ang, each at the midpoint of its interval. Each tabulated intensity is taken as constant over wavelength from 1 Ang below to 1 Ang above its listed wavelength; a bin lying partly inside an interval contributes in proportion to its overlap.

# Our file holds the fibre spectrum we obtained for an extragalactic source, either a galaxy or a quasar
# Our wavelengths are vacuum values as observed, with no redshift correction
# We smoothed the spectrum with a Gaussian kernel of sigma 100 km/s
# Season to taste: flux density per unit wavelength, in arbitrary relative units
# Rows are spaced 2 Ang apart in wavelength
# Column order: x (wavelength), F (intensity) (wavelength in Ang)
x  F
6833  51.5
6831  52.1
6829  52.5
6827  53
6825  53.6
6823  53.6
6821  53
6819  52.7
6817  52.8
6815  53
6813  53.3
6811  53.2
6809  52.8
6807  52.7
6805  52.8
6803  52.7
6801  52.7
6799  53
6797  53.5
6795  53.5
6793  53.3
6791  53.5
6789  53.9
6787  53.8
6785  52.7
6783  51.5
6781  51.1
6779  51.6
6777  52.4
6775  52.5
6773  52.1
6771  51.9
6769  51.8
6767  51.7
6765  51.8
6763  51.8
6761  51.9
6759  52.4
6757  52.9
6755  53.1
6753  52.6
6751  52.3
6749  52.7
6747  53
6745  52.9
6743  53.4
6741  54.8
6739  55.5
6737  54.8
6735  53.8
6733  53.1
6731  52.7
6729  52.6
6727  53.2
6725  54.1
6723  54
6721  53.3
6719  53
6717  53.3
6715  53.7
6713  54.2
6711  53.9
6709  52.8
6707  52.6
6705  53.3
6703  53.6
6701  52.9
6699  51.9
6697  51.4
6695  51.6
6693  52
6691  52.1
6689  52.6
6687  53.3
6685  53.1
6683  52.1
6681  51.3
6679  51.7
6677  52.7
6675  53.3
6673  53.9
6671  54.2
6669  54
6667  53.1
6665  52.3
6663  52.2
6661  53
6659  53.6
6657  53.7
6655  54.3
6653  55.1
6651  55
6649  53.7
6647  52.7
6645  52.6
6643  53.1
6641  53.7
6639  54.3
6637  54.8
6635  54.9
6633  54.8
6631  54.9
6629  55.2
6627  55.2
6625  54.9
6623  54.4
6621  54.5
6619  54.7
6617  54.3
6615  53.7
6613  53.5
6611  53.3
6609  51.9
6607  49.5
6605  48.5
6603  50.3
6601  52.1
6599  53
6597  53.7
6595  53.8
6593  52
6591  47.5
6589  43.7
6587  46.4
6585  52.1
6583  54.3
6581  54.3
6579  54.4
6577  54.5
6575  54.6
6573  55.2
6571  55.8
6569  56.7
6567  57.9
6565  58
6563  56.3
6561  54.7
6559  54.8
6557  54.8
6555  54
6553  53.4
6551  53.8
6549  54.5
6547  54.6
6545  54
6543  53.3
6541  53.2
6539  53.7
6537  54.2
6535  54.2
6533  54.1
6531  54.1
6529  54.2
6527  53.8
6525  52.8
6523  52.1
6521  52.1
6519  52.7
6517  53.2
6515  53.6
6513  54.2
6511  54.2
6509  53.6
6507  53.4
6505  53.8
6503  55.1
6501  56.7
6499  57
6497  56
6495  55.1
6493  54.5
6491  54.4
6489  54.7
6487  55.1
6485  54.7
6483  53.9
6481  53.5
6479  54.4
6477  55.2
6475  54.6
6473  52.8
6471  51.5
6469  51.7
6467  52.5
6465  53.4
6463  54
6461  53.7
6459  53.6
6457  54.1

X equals 0.04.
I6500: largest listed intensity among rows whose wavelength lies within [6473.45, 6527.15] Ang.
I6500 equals 57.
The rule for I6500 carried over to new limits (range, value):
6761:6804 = 53.9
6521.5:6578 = 58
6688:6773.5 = 55.5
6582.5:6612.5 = 54.3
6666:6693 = 54.2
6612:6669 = 55.2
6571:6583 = 55.8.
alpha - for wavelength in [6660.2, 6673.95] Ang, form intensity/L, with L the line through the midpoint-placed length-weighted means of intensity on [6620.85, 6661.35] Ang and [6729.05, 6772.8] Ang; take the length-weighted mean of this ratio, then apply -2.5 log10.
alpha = 0.01 mag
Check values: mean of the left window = 54.2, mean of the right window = 52.9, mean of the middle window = 53.2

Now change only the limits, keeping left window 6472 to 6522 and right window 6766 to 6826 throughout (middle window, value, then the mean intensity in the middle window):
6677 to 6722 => 0.011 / 52.7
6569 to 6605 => 0.033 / 52.2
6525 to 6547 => 0.005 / 53.9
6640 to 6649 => 0.009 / 53.1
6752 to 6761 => 0.006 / 52.7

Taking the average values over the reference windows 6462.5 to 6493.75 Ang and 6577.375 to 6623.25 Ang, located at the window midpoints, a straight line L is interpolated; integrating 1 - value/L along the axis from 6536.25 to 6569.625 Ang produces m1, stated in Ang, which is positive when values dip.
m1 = -1.3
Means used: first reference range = 53.8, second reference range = 52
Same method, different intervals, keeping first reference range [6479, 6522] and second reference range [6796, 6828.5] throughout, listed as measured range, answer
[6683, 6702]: 0.43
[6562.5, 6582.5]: -0.62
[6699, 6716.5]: 0.06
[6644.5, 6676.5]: 0.07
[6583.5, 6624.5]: 1.67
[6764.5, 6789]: 0.47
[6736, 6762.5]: 0.03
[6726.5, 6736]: 0.05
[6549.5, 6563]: -0.07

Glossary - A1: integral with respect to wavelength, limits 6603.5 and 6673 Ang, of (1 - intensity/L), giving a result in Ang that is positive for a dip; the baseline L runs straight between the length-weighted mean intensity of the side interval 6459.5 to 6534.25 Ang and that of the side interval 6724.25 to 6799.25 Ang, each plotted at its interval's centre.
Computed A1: -0.3 Ang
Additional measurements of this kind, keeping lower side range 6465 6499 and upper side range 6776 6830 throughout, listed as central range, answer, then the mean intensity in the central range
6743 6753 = 0.06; 52.8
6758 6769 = 0.24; 51.9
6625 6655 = -0.45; 54.3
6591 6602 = 0.26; 52.4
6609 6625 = -0.11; 54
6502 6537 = 0.23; 53.6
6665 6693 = 0.28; 52.8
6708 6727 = -0.12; 53.6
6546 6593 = 0.05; 53.7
